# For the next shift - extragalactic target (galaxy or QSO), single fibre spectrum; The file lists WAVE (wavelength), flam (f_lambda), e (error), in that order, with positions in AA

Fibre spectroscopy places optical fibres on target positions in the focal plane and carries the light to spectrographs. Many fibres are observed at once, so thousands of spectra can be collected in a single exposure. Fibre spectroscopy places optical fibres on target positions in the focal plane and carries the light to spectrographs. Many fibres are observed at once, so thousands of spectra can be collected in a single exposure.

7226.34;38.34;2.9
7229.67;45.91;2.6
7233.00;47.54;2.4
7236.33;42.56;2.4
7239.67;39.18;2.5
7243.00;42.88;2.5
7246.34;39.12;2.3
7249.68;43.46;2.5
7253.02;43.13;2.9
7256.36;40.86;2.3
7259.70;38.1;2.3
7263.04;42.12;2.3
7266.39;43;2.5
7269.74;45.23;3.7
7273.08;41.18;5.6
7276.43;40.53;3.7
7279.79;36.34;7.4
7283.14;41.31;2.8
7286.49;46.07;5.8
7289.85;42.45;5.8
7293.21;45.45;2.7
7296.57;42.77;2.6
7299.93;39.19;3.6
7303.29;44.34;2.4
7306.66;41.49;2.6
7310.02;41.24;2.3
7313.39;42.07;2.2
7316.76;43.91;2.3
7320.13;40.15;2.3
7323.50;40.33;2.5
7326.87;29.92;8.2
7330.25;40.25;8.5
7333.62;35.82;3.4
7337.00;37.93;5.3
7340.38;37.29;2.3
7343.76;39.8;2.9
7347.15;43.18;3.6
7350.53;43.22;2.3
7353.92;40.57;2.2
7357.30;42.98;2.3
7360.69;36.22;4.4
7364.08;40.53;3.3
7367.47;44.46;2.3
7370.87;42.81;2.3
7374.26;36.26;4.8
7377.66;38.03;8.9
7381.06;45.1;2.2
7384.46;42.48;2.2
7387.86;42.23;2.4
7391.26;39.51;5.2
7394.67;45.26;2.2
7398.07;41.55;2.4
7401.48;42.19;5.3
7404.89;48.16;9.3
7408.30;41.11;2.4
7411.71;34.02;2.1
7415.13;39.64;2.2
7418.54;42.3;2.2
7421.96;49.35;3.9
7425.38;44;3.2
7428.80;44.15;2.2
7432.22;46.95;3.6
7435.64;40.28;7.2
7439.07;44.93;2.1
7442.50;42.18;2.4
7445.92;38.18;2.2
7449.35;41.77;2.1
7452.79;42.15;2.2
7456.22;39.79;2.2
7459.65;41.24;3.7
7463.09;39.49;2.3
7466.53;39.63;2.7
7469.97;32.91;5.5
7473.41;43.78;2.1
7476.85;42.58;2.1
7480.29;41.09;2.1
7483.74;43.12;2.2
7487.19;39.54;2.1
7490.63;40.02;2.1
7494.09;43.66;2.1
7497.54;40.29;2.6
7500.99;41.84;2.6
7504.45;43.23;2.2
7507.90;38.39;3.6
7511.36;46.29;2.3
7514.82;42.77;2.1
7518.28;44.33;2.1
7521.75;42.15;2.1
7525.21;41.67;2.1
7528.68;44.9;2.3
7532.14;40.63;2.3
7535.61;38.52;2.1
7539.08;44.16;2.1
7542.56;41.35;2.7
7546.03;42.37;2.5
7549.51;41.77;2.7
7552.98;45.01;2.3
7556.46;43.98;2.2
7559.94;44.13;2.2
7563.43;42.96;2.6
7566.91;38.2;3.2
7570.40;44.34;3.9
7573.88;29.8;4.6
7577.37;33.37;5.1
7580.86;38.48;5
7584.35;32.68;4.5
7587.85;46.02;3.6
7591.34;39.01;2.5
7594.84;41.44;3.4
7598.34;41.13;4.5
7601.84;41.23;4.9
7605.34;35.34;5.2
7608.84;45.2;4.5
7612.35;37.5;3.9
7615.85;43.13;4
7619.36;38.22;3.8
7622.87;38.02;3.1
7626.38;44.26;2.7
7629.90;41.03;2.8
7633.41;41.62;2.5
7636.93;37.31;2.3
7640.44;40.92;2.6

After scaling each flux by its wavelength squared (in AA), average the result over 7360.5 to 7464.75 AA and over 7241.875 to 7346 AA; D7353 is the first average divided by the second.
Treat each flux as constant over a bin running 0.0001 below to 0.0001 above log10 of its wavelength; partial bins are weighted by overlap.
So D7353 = 1.1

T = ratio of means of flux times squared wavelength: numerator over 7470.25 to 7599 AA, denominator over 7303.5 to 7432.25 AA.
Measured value 1.0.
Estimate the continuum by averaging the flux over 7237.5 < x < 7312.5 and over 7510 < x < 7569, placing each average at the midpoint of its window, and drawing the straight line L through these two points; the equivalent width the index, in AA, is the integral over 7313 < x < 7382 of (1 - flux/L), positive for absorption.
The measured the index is 3.42 AA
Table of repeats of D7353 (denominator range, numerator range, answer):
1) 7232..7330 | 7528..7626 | 1.06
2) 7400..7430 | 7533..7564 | 1.03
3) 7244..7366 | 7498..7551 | 1.10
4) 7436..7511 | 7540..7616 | 1.01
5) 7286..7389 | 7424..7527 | 1.06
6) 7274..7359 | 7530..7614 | 1.06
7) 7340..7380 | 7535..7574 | 1.09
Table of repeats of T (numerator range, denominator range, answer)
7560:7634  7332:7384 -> 1.05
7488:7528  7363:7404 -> 1.04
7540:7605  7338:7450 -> 1.01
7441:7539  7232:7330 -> 1.05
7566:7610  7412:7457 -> 0.95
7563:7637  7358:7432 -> 0.99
